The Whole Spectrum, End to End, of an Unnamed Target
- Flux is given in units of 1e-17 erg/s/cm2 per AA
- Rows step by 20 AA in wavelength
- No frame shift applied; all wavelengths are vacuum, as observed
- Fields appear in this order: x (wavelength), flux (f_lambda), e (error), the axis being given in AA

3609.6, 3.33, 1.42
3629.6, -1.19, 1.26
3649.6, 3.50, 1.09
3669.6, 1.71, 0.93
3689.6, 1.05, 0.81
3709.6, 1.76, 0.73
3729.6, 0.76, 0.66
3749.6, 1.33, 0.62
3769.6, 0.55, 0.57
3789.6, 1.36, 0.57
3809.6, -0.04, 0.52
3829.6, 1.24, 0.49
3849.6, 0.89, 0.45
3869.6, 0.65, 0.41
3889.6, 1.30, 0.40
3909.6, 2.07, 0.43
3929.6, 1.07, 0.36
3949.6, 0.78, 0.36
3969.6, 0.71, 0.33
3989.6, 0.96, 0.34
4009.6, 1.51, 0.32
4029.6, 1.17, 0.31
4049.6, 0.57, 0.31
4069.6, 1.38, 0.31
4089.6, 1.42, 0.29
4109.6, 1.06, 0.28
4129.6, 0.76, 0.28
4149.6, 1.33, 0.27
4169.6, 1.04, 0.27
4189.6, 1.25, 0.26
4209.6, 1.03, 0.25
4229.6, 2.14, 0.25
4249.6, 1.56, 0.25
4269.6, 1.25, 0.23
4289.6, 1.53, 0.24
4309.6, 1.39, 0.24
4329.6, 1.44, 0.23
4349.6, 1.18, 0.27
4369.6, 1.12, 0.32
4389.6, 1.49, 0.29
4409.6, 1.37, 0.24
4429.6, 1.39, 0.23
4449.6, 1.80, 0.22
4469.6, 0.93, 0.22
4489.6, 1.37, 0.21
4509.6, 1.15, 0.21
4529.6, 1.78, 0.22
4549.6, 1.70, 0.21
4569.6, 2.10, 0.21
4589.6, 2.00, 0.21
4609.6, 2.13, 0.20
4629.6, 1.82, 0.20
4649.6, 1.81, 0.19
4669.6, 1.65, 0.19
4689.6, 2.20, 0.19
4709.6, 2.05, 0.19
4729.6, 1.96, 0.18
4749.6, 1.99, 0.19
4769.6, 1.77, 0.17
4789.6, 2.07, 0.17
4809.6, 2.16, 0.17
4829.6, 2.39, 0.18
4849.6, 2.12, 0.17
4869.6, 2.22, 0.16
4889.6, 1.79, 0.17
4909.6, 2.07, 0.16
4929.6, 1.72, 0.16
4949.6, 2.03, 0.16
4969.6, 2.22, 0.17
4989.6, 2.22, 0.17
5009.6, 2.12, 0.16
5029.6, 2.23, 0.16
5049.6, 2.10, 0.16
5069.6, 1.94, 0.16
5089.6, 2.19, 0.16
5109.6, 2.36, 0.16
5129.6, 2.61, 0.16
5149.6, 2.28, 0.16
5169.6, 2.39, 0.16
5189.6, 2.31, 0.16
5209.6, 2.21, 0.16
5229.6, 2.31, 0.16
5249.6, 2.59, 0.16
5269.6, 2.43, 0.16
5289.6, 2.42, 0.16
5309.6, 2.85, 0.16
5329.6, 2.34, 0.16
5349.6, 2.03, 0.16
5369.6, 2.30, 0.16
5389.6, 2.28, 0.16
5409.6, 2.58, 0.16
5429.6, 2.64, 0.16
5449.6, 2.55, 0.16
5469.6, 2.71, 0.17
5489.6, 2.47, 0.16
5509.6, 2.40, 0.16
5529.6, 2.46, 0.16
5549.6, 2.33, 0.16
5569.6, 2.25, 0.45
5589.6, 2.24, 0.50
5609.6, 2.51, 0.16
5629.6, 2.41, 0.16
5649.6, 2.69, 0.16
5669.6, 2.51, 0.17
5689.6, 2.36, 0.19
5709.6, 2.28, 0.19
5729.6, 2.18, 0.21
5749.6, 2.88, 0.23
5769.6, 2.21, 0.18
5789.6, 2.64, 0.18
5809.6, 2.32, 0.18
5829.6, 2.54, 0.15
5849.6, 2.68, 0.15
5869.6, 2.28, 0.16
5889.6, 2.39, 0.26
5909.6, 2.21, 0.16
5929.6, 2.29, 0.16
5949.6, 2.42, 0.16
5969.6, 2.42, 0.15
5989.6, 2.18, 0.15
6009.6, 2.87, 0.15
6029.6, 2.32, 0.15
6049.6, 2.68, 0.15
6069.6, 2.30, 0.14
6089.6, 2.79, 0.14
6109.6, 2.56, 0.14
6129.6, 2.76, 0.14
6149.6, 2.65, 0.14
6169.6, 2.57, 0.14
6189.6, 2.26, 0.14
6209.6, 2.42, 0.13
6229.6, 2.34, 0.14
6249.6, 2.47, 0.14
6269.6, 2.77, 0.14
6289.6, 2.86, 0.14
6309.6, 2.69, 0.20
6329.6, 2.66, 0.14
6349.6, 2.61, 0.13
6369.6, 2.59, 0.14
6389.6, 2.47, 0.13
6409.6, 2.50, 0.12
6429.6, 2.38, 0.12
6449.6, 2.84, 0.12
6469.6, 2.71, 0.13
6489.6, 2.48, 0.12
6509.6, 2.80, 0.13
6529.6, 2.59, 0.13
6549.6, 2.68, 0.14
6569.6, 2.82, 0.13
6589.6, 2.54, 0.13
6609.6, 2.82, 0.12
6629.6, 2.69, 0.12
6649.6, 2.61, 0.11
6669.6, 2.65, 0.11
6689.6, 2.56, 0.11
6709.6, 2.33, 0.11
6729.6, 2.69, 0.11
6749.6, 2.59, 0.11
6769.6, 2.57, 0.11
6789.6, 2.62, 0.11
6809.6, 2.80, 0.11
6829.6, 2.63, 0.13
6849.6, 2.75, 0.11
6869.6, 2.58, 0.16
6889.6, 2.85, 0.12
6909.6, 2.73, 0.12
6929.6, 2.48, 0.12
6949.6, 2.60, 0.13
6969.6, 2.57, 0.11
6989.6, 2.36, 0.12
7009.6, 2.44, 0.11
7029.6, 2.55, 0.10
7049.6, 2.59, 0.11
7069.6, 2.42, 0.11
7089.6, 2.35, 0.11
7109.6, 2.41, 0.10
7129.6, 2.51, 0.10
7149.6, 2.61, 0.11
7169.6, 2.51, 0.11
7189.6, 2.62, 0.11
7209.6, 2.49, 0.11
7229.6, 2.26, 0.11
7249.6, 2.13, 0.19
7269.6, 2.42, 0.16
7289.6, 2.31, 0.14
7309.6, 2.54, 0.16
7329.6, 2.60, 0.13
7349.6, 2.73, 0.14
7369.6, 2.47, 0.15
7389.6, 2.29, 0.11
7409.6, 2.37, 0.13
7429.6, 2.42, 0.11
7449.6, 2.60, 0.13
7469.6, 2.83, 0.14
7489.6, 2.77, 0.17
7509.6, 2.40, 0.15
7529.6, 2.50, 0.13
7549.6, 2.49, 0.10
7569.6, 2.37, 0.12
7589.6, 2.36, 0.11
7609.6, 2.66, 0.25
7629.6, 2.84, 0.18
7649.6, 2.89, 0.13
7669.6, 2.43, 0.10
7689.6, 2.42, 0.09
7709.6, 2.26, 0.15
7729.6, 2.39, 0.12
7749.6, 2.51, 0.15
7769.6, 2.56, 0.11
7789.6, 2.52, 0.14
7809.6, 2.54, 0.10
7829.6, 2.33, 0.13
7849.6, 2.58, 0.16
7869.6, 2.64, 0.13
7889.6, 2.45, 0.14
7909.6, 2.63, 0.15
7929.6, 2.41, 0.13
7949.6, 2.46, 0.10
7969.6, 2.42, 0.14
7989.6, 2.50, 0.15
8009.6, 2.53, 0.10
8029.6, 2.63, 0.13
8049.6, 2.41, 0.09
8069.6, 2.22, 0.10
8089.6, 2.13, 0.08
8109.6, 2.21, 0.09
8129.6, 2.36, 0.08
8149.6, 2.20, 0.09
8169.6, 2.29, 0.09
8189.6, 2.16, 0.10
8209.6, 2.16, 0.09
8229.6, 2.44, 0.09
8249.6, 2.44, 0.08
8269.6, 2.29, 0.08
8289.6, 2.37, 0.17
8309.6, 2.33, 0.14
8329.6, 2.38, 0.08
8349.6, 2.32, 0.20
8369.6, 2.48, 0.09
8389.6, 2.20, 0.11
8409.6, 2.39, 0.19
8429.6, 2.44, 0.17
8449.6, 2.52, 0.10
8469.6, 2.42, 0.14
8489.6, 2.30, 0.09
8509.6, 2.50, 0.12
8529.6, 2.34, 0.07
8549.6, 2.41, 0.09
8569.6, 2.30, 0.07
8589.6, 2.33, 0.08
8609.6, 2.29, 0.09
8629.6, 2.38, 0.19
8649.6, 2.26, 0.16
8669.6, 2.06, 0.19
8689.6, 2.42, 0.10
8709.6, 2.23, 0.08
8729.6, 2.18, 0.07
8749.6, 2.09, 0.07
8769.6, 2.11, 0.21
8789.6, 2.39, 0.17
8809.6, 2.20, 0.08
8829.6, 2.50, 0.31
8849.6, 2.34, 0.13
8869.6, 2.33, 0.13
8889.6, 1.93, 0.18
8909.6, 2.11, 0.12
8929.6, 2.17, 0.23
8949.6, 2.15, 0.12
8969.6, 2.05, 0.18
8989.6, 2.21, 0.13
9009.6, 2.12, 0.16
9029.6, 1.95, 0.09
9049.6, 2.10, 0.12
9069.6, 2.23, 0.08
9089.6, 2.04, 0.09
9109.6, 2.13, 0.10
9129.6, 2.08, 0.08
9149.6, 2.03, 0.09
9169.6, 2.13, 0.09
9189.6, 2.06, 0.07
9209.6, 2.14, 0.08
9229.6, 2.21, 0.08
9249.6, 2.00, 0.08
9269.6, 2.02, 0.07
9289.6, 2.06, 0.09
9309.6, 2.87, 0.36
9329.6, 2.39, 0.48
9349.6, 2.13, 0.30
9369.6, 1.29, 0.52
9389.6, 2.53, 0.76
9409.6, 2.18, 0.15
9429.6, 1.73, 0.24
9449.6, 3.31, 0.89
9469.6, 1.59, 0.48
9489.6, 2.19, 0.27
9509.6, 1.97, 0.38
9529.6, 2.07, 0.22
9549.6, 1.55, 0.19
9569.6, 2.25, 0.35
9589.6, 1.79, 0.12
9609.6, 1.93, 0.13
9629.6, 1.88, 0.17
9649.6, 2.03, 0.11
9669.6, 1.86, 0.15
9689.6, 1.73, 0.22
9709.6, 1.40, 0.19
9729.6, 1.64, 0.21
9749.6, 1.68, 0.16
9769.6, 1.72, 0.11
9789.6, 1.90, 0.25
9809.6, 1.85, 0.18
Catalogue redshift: 0.137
